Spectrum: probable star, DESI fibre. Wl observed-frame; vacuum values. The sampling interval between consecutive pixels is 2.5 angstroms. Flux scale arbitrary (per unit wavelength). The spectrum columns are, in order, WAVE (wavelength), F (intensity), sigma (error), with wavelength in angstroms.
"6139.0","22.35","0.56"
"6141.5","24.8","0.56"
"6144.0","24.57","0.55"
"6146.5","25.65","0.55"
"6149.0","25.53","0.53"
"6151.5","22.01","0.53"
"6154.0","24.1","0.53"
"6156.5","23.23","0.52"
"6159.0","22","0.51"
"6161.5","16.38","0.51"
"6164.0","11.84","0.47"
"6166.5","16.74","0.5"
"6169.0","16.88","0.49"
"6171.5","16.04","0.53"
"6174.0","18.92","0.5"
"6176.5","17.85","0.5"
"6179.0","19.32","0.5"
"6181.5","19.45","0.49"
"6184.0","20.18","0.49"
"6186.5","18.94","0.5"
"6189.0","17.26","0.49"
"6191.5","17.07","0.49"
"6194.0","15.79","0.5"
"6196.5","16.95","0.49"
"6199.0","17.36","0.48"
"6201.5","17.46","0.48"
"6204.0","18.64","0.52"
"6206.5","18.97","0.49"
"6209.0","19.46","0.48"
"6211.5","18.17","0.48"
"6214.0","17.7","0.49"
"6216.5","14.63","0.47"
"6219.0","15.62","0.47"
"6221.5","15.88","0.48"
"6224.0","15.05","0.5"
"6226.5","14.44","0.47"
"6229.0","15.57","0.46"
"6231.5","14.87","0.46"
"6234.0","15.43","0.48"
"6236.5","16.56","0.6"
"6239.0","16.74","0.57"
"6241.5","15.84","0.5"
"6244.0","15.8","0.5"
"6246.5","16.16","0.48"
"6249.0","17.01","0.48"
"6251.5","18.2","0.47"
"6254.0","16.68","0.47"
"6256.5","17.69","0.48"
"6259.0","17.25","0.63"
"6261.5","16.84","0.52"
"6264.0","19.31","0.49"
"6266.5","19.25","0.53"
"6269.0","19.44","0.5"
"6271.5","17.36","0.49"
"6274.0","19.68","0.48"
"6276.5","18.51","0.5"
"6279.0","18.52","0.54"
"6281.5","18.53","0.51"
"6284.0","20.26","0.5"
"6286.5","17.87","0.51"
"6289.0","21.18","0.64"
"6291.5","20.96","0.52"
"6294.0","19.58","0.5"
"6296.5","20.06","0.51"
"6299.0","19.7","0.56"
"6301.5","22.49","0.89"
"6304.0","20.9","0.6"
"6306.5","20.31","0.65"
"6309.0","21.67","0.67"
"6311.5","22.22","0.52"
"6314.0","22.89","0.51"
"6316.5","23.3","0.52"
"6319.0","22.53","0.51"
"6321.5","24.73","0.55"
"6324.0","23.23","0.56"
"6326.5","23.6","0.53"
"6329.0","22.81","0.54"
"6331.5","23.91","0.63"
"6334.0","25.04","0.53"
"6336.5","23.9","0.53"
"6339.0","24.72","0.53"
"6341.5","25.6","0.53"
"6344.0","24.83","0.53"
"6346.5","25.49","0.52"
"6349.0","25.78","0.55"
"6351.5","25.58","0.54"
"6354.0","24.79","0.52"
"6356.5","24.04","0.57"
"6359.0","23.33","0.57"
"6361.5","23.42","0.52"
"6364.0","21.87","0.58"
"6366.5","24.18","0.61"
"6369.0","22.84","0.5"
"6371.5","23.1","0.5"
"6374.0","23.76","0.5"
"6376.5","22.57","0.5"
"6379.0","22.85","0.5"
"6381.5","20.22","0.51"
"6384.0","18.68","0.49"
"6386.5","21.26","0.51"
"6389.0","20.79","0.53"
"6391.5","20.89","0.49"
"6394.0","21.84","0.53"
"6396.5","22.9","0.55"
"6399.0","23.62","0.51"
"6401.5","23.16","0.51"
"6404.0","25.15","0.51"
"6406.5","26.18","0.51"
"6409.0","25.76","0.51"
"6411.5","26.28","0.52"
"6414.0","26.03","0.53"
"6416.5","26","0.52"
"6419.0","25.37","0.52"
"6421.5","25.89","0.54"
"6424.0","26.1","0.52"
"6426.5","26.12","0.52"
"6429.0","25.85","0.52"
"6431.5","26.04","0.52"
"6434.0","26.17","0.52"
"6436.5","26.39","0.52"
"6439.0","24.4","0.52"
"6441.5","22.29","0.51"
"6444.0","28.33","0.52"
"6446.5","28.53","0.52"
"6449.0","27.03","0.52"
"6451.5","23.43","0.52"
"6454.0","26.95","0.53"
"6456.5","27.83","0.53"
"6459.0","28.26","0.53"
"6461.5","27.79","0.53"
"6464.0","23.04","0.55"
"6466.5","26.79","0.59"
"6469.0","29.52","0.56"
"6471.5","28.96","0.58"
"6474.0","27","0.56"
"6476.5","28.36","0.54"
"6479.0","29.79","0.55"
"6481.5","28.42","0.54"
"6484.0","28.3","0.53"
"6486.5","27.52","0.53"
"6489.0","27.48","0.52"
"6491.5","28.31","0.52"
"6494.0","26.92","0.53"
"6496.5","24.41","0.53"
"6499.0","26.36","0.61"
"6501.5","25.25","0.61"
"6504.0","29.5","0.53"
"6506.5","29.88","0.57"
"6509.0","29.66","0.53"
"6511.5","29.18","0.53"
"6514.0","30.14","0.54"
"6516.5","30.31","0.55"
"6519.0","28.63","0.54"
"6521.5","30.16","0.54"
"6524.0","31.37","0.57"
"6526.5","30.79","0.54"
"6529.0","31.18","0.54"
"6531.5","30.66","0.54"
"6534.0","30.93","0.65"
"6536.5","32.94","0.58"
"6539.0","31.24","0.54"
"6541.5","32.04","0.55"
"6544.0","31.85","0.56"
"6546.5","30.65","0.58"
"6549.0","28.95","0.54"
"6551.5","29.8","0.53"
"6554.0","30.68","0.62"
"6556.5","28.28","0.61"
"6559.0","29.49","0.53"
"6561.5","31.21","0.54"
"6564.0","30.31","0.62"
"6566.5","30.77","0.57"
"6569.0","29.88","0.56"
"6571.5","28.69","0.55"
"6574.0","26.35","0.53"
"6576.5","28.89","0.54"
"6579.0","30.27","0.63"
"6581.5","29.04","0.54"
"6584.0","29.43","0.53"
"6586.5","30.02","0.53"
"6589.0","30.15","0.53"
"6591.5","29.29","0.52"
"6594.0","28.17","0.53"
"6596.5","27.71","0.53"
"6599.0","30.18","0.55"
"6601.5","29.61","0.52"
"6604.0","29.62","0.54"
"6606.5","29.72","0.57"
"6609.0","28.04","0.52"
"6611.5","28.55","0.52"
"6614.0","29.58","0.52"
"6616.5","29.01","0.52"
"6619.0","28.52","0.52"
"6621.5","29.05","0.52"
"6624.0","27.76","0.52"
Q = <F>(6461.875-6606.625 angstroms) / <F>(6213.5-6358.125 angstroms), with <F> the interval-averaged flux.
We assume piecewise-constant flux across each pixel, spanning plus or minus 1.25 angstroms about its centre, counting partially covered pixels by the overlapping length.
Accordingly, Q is 1.46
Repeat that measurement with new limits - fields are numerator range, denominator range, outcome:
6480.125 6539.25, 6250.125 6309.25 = 1.52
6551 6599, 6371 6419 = 1.26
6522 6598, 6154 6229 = 1.71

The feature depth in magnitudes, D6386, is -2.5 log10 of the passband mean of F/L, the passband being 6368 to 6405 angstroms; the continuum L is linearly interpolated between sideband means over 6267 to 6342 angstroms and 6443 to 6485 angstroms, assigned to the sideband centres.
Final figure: 0.11 mag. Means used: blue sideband 21.5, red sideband 27.5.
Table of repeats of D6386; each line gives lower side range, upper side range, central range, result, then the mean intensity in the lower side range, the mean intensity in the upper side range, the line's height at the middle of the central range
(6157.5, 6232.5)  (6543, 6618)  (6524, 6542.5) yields -0.13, 17.2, 29.5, 28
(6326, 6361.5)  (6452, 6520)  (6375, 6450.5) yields 0.08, 24.5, 27.9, 26.2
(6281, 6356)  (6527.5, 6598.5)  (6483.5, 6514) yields 0.01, 22.7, 30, 28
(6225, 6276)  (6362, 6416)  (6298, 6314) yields -0.10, 17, 23.1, 19.5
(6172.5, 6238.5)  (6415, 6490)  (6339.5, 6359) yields -0.10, 17.2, 26.8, 22.8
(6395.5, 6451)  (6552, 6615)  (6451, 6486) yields -0.04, 25.6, 29.4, 26.7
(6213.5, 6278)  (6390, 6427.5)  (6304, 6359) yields -0.14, 16.8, 24.7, 21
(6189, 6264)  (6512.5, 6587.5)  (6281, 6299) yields -0.02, 16.7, 30.2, 19.4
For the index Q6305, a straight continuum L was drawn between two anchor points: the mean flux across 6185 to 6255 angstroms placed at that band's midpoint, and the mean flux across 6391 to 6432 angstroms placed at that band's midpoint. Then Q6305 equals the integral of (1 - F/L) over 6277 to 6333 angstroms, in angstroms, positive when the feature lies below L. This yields -2.71 angstroms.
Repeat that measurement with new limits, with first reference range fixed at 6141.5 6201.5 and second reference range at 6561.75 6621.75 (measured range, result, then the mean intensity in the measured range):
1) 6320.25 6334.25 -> -0.47 angstroms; 23.8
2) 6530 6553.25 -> -2.44 angstroms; 31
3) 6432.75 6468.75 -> -0.54 angstroms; 26.3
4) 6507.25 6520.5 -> -1.06 angstroms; 29.6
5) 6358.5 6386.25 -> 1.97 angstroms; 22.4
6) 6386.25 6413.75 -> 1.27 angstroms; 23.6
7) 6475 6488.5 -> -0.88 angstroms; 28.4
